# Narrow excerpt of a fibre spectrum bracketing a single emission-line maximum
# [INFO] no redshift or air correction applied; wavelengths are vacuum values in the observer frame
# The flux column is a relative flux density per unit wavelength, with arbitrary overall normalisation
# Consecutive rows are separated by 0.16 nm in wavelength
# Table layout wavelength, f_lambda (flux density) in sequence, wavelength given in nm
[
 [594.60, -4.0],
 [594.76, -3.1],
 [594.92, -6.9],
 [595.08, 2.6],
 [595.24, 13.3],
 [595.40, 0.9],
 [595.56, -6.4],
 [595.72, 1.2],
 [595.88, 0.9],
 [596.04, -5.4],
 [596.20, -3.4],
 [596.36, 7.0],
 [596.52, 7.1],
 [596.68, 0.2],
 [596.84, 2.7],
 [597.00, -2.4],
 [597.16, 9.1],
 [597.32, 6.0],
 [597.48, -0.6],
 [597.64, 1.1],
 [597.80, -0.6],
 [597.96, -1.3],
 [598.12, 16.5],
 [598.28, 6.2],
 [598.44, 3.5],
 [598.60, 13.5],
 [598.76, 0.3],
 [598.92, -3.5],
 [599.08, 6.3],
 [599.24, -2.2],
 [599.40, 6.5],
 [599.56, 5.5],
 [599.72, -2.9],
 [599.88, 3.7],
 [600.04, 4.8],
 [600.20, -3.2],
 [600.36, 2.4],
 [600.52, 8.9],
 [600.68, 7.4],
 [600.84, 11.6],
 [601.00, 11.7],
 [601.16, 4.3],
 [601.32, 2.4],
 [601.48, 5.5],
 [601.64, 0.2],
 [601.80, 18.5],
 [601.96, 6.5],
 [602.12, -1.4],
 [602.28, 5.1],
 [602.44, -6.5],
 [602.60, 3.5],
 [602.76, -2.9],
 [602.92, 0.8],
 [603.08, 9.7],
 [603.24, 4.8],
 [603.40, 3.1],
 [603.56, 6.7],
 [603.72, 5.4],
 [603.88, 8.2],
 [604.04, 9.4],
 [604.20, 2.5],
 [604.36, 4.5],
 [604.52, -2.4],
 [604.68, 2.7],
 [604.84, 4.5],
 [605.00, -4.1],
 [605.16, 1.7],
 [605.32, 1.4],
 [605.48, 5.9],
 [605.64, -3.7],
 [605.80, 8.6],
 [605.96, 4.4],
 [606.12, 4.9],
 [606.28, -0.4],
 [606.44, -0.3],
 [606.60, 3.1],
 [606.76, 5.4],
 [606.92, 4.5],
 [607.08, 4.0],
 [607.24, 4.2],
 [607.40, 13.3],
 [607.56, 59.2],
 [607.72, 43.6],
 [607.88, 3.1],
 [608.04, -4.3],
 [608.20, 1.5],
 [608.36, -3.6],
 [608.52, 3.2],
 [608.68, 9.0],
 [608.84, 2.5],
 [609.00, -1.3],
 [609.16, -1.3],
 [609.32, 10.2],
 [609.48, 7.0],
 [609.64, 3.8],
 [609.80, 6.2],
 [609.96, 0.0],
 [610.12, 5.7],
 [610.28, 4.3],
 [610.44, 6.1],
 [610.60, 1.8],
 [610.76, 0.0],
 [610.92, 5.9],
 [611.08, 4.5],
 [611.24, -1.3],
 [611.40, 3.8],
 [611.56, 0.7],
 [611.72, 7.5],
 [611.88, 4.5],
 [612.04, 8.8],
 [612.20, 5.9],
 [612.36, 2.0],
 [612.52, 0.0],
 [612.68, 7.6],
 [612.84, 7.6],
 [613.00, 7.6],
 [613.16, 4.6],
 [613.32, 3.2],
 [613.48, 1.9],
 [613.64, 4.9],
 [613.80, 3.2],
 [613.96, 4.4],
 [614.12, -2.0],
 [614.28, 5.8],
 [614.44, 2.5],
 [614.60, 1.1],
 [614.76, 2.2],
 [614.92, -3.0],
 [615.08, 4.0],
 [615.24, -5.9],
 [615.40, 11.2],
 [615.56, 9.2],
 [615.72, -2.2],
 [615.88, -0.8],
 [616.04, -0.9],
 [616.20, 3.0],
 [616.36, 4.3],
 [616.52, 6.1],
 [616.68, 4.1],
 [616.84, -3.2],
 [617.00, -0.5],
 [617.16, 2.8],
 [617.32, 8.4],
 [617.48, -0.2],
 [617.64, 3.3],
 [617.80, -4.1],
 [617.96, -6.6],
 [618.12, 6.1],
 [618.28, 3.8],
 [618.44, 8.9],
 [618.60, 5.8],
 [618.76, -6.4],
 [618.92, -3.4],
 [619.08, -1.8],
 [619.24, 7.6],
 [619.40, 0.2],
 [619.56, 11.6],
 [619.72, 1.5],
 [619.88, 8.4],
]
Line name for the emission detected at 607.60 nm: [O III] 5007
